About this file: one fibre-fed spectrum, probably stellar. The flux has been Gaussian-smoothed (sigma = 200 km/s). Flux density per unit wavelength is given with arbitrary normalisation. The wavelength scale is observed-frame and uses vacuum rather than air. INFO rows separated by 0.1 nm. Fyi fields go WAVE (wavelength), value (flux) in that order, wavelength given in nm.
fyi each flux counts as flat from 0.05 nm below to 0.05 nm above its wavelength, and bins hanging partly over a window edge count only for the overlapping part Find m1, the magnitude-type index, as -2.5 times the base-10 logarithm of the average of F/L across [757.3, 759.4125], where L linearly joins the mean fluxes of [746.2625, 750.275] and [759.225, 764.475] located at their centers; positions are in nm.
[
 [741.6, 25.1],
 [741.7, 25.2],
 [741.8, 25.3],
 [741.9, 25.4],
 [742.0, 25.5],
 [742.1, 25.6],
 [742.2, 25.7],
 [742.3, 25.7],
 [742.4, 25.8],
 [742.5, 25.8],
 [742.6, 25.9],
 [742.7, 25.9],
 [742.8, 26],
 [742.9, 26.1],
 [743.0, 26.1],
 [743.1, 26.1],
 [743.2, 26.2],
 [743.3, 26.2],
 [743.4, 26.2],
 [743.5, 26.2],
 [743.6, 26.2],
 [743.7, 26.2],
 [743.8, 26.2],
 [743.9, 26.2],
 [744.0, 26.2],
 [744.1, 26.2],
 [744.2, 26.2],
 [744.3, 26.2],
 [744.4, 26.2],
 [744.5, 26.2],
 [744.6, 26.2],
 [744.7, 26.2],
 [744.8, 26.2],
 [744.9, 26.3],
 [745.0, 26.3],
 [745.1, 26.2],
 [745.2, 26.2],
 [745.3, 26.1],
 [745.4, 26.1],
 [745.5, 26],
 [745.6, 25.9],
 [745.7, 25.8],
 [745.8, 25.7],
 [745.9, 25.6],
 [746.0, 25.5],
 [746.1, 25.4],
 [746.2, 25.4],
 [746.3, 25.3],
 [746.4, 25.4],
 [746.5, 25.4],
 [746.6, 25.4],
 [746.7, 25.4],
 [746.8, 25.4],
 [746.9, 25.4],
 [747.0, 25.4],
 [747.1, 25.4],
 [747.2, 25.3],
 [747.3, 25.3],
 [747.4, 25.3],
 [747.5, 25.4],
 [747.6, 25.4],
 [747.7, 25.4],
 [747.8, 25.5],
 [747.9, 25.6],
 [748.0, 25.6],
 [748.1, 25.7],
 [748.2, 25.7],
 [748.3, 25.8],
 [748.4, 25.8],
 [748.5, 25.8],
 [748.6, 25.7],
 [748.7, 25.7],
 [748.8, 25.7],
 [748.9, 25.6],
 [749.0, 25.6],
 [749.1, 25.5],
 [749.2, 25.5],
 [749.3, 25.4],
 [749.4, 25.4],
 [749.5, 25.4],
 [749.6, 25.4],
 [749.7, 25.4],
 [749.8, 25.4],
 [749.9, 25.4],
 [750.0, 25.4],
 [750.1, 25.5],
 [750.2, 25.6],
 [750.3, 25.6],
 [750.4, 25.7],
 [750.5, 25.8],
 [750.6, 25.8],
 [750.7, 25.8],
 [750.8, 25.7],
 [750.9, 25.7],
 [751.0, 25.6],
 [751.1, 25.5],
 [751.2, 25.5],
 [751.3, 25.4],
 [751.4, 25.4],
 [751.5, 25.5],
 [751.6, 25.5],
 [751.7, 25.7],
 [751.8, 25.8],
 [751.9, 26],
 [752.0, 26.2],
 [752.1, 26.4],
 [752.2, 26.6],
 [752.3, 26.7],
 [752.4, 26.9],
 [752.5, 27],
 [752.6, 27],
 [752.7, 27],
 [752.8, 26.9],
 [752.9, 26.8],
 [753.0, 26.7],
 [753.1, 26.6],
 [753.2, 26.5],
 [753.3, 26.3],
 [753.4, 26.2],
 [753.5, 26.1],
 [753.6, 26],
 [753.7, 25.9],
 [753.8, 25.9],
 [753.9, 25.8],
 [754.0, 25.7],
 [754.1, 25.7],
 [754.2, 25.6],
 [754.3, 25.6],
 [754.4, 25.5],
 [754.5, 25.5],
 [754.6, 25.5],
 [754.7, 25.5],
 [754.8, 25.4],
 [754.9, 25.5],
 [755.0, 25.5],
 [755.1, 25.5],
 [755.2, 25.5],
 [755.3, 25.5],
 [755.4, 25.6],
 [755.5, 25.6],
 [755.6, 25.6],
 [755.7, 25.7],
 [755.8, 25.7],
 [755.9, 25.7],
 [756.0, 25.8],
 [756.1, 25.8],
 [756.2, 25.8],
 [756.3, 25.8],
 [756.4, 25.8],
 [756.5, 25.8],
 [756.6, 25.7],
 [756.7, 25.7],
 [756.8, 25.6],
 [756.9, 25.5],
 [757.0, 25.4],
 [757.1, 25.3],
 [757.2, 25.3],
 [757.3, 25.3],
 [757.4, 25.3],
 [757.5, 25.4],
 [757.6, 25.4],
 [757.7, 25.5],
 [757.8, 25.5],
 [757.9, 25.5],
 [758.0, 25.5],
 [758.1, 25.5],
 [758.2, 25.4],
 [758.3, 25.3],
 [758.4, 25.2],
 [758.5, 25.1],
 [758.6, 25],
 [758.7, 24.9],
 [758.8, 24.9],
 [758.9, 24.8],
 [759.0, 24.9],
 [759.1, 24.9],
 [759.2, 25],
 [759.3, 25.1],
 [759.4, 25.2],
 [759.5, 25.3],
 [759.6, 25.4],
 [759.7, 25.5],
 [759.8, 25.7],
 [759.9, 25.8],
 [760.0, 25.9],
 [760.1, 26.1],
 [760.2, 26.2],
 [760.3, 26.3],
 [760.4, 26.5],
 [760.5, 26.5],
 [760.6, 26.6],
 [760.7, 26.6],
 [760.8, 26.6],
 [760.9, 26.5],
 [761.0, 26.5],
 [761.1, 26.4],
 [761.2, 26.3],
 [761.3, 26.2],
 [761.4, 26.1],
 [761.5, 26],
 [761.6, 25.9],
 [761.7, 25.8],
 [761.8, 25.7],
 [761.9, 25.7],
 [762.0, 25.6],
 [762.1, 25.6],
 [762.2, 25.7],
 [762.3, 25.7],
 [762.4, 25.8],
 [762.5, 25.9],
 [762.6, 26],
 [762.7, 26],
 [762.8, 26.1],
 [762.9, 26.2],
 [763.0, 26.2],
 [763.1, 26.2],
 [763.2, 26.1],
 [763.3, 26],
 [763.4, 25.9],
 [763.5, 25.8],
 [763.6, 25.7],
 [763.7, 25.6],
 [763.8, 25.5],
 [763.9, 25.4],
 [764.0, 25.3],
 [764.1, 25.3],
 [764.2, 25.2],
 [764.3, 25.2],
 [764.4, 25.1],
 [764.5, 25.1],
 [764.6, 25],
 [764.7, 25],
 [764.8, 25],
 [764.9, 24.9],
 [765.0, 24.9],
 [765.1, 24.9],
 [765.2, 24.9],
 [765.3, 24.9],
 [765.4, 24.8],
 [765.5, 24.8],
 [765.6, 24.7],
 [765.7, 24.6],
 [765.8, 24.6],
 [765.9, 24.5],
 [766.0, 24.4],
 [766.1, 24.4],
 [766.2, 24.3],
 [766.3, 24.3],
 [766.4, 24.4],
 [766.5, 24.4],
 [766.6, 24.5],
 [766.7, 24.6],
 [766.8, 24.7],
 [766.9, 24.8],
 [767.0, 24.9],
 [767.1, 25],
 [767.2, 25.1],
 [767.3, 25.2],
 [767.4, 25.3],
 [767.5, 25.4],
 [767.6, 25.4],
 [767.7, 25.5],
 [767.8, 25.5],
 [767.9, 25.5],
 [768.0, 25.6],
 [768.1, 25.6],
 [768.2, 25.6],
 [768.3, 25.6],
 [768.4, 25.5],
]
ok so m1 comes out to 0.02 mag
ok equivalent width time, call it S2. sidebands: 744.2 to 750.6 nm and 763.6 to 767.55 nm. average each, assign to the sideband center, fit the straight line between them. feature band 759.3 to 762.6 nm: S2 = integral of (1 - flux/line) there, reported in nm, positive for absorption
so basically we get -0.115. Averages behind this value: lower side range 25.7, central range 26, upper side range 24.9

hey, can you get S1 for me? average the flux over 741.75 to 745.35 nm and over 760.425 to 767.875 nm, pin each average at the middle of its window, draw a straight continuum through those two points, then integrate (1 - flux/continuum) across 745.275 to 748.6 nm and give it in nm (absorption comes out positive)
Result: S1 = 0.05 nm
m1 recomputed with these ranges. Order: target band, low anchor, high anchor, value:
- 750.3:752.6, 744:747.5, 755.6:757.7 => -0.011 mag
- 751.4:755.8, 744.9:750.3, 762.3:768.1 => -0.022 mag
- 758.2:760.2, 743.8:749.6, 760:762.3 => 0.034 mag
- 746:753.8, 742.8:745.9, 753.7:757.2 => 0.004 mag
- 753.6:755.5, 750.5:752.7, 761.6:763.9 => 0.015 mag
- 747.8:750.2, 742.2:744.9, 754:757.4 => 0.013 mag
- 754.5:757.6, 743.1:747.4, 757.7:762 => 0.008 mag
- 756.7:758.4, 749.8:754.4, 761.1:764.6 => 0.019 mag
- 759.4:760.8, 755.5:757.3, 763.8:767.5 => -0.029 mag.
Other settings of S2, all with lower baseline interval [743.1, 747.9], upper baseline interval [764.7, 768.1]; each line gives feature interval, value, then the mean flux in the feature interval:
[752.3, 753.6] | -0.06 nm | 26.6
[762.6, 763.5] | -0.04 nm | 26.1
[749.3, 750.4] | 0.01 nm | 25.5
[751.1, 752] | 0.00 nm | 25.6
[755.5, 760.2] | -0.03 nm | 25.5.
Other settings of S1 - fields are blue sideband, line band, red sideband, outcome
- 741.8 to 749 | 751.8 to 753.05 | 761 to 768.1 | -0.050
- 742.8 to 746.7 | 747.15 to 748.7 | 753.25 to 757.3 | 0.020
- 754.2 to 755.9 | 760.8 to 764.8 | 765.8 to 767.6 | -0.123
